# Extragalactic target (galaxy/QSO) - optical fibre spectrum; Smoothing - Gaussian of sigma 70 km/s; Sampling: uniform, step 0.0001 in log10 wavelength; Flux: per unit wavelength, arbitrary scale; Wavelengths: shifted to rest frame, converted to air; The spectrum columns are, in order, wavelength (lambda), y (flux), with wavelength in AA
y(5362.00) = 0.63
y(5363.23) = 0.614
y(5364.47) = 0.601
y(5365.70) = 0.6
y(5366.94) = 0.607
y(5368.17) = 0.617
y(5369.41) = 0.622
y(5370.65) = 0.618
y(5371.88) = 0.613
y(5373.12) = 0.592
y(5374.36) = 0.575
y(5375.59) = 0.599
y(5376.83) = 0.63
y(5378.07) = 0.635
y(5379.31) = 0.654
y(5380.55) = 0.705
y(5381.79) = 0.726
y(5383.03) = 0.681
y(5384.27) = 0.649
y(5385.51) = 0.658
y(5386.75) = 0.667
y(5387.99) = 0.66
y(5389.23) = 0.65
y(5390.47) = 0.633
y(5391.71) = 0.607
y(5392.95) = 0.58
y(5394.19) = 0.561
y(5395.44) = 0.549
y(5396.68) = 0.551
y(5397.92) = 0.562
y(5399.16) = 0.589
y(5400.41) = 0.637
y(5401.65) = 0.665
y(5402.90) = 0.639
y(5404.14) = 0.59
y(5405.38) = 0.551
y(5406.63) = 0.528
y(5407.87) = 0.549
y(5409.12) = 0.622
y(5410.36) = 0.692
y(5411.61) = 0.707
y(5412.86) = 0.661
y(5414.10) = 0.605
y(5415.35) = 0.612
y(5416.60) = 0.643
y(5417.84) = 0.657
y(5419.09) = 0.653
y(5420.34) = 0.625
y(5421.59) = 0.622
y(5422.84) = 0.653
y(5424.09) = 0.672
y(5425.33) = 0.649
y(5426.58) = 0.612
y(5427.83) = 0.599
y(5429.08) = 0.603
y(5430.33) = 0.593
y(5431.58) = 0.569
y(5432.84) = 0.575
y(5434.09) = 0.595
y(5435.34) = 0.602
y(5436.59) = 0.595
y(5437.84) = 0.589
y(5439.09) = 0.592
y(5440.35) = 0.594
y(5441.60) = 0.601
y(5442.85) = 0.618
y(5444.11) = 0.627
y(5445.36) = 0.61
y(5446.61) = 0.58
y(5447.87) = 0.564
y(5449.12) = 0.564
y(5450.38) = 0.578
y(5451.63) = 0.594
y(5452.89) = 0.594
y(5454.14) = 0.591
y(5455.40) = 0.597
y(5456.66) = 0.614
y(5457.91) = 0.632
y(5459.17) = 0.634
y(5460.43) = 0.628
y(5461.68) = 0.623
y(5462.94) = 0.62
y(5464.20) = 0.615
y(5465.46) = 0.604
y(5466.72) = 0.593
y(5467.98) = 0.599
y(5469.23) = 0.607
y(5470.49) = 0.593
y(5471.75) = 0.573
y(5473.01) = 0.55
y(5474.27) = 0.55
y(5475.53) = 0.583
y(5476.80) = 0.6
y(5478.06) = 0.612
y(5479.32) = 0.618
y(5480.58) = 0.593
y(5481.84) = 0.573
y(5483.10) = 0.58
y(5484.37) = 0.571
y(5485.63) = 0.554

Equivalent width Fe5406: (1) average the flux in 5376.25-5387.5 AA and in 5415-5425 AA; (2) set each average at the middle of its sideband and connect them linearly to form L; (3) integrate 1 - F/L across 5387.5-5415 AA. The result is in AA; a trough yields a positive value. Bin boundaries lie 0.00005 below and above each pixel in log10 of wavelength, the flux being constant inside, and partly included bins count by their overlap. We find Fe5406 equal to 2.0 AA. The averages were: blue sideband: 0.667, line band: 0.608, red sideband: 0.643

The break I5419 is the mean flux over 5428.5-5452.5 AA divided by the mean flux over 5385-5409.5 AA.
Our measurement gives 0.98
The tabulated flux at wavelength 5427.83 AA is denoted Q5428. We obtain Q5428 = 0.599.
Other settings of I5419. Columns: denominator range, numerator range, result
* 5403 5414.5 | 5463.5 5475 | 0.96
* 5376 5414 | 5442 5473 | 0.96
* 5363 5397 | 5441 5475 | 0.96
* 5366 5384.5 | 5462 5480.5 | 0.94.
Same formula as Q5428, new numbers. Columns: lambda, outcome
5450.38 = 0.578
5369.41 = 0.622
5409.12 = 0.622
